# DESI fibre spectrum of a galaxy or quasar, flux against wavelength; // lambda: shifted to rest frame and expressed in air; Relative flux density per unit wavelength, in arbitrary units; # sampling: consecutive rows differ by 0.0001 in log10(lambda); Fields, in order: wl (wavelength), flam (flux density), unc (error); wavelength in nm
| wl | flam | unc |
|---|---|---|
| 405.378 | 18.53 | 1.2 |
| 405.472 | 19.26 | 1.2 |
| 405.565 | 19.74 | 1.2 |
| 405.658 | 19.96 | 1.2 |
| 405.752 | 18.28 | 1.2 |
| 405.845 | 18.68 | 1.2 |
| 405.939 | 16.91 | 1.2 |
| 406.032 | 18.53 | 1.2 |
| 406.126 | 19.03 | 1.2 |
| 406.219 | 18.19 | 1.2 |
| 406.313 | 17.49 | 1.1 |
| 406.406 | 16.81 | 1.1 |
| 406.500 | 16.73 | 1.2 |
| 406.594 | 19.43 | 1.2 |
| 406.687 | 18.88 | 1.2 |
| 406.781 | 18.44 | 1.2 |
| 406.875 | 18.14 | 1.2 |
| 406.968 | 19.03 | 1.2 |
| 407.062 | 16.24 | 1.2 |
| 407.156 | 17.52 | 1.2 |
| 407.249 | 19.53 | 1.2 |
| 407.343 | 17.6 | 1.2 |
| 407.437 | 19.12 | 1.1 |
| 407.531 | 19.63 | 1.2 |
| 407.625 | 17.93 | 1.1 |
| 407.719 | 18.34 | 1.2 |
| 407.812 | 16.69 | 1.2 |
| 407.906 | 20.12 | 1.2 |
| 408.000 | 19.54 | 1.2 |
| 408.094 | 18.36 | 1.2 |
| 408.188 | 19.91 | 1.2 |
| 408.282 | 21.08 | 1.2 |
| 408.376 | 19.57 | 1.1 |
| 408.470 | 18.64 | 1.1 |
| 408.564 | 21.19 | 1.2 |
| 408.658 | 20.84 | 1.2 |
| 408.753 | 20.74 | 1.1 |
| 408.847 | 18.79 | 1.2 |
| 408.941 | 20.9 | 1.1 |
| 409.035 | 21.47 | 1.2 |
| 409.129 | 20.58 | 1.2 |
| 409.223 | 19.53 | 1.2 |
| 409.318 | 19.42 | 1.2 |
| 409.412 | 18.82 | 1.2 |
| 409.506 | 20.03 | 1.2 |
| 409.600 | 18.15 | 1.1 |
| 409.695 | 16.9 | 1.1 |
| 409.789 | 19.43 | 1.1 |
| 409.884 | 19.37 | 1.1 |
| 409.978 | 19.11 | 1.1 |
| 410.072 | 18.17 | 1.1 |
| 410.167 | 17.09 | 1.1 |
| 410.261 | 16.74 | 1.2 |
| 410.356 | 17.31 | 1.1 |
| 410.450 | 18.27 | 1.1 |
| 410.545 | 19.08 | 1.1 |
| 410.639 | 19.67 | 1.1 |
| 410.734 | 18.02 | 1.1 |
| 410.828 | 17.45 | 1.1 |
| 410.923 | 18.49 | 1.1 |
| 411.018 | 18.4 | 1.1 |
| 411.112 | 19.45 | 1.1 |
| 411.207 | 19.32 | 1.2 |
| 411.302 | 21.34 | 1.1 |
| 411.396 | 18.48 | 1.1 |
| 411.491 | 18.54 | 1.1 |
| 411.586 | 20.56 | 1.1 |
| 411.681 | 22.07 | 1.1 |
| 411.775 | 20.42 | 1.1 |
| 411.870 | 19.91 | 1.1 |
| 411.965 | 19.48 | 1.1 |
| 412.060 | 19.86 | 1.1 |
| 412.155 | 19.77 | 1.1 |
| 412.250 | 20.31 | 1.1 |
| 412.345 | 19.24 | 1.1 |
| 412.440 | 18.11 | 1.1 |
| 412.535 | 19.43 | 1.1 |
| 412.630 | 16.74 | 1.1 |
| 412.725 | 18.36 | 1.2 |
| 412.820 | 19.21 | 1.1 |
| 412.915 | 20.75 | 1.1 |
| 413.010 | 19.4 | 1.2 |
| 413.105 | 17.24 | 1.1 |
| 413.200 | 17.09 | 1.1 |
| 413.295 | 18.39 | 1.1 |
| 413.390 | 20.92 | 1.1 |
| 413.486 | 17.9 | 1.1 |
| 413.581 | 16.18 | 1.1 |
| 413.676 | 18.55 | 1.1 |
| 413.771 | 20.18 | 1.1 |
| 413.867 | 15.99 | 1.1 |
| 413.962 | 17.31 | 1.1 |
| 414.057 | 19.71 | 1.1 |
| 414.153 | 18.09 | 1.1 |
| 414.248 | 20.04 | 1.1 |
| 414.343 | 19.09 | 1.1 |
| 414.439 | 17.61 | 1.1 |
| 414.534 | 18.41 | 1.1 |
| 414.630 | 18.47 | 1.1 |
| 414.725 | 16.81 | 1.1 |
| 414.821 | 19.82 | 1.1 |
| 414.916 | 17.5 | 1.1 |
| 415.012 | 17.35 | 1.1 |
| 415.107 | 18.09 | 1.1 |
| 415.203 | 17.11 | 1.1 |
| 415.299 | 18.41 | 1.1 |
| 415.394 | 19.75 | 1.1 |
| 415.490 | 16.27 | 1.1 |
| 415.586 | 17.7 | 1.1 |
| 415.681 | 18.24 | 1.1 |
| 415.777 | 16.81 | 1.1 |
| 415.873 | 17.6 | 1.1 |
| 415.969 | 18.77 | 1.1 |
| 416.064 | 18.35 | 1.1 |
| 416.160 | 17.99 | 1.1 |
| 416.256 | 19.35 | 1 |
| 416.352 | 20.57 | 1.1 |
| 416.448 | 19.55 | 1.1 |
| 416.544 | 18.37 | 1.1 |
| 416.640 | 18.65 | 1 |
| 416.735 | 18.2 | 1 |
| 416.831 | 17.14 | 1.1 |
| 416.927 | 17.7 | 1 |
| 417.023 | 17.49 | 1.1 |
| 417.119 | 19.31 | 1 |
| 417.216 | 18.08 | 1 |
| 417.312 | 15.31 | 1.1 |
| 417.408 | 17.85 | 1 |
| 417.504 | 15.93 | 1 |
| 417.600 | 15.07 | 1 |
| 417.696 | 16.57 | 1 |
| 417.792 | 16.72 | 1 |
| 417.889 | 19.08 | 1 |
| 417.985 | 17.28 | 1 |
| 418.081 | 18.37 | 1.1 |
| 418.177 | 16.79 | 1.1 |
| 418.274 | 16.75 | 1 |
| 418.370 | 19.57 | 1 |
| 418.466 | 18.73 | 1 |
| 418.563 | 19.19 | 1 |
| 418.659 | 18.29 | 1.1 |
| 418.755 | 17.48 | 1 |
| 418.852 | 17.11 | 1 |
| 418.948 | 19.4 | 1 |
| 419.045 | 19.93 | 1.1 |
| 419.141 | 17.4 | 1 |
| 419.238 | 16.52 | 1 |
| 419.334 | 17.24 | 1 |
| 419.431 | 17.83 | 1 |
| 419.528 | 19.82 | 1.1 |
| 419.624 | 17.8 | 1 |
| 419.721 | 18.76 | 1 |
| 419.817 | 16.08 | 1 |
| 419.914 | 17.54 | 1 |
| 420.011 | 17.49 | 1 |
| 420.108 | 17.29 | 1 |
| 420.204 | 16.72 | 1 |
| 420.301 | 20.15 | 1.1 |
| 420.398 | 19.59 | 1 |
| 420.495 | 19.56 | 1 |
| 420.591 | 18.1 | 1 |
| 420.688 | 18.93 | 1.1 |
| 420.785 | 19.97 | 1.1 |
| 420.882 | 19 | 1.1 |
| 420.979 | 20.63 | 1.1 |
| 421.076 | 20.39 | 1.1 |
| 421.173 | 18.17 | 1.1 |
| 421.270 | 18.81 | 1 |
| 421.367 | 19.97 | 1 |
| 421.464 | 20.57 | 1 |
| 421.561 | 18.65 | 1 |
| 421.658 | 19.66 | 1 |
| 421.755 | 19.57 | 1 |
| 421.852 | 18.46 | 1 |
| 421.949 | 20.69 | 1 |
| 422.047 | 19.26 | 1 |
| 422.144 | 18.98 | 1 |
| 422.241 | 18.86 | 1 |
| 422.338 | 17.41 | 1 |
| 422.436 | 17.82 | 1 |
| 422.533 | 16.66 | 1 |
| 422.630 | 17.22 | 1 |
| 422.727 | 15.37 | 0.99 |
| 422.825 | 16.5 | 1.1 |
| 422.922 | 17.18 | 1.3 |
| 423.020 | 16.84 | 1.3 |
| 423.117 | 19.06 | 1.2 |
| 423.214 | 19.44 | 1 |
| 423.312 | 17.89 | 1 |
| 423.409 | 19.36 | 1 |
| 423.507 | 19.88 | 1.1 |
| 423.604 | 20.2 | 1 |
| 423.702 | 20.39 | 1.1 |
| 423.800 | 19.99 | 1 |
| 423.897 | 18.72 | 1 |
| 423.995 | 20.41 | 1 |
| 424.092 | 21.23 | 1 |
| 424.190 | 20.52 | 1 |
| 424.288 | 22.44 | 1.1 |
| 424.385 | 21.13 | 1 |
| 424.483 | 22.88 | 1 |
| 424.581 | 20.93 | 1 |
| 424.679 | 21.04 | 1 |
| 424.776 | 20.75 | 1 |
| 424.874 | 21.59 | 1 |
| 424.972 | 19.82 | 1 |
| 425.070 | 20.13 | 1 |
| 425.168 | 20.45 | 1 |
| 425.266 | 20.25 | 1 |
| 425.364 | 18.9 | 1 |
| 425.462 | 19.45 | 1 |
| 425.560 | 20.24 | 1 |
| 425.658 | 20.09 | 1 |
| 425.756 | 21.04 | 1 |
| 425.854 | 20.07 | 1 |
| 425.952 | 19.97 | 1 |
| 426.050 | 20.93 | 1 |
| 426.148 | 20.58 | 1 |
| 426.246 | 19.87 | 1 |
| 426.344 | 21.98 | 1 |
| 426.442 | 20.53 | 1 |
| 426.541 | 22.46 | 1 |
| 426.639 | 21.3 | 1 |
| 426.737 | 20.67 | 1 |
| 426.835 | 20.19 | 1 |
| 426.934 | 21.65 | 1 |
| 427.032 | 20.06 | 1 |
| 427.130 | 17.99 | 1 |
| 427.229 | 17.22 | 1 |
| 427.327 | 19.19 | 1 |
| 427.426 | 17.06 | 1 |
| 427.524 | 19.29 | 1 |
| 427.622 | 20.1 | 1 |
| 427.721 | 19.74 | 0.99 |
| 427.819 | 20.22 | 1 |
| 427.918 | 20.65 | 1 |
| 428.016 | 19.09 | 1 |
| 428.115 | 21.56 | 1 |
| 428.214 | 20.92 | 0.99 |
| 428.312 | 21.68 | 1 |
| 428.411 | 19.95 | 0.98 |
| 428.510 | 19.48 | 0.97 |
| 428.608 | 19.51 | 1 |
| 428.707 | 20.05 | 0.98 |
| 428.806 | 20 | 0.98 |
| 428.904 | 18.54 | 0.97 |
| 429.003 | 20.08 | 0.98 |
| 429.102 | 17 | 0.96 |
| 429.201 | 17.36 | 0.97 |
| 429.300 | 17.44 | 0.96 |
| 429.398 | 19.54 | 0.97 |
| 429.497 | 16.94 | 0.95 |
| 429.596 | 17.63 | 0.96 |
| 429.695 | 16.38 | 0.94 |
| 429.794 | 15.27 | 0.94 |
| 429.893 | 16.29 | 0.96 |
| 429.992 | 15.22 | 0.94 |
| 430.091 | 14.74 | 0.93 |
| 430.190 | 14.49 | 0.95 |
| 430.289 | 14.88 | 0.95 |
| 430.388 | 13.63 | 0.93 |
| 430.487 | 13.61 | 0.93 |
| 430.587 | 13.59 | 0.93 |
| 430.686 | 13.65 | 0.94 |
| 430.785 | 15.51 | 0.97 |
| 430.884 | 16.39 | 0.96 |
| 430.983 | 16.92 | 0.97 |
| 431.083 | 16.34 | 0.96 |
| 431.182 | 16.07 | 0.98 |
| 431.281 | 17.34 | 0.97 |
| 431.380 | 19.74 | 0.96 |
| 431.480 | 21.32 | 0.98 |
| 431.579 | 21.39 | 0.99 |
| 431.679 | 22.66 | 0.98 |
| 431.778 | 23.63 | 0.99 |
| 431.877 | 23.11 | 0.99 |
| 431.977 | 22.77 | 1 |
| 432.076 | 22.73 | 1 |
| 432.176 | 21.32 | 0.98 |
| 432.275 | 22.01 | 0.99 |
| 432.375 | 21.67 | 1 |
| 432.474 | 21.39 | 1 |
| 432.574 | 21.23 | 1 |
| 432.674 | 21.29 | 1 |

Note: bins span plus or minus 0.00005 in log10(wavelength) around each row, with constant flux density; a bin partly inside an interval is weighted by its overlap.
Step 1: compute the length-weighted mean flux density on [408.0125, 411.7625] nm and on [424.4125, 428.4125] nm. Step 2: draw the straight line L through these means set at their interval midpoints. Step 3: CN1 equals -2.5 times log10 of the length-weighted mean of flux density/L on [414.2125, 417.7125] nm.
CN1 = 0.10 mag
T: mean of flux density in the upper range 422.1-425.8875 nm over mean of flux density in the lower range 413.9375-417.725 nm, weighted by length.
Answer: 1.08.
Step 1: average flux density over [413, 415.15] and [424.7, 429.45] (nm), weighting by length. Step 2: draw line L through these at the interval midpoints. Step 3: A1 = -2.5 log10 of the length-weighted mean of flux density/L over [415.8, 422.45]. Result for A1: 0.033 mag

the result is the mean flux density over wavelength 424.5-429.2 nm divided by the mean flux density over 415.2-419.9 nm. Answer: 1.12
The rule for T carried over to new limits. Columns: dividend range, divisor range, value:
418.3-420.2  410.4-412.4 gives 0.93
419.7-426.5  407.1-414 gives 1.02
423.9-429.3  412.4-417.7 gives 1.11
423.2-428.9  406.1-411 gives 1.08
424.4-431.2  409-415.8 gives 1.01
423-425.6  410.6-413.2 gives 1.05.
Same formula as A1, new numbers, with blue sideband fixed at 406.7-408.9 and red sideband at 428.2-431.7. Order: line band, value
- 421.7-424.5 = -0.07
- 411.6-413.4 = -0.04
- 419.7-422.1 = -0.05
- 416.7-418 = 0.07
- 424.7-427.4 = -0.14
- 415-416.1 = 0.03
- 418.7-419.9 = 0.02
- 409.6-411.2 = 0.03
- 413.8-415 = 0.02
